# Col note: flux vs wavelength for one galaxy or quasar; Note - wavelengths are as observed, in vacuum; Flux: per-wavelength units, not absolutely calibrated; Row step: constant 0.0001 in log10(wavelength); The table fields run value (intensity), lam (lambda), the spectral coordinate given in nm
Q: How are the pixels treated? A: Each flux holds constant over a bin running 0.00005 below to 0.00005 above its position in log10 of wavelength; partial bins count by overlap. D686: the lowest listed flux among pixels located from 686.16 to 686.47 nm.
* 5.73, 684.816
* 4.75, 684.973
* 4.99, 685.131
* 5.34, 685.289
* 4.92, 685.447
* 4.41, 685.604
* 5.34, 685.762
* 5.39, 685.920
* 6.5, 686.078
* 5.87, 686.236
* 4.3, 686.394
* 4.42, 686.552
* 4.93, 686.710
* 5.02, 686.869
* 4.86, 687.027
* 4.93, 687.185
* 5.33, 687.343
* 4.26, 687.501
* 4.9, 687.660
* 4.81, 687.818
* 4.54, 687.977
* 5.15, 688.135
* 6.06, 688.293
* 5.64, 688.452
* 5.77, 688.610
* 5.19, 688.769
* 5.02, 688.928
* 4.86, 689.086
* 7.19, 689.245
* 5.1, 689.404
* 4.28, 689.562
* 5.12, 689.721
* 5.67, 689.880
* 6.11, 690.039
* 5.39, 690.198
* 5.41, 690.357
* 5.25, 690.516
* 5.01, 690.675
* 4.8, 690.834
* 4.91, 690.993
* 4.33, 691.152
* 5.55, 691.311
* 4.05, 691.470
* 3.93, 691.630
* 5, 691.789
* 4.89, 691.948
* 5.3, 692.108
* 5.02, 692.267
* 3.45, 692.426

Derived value 4.3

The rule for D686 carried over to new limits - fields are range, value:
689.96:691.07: 4.8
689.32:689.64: 4.28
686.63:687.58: 4.26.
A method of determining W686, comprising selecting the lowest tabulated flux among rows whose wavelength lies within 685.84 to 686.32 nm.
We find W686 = 5.39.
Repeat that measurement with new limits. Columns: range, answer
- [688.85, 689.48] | 4.86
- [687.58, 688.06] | 4.54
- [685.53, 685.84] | 4.41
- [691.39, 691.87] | 3.93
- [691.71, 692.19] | 4.89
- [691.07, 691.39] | 4.33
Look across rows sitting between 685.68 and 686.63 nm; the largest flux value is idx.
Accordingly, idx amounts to 6.5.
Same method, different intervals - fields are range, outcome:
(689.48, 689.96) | 5.67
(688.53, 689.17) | 5.77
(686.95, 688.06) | 5.33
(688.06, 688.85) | 6.06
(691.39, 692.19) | 5.3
